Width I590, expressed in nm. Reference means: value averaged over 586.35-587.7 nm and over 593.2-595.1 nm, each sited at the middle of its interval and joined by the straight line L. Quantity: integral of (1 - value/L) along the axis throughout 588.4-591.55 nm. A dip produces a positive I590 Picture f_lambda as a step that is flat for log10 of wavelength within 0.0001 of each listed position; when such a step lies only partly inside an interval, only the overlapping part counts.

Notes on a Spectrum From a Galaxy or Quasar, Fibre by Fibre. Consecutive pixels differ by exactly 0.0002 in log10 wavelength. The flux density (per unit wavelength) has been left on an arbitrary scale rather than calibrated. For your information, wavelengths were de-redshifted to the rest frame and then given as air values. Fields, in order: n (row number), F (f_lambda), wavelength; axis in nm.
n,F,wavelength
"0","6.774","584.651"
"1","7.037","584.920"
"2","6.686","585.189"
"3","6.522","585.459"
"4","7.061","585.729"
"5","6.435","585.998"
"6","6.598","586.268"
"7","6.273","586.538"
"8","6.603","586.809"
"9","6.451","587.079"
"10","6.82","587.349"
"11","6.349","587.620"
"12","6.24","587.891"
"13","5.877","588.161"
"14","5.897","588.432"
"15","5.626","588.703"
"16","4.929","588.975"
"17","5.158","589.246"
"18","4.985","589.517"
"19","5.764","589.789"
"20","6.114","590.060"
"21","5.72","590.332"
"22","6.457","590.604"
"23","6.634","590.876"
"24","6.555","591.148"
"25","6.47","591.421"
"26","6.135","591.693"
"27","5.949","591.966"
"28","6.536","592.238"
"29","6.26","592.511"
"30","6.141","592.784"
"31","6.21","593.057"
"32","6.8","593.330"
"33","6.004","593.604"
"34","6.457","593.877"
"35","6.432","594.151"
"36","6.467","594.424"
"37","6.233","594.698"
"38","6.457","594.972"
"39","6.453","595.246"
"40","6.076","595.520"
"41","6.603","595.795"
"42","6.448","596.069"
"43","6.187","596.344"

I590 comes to 0.30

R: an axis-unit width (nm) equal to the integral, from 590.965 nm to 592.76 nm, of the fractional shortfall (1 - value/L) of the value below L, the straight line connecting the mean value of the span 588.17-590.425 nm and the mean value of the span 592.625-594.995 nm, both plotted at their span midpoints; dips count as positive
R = -0.095 nm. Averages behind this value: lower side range 5.54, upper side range 6.35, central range 6.31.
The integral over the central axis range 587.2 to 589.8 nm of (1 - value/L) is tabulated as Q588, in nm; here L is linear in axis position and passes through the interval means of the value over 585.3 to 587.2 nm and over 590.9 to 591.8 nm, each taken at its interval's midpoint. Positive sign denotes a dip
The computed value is 0.29 nm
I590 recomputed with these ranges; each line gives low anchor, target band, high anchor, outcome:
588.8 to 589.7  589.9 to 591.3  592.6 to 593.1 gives -0.20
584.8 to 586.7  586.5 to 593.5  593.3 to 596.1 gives 0.44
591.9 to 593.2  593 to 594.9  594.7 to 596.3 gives -0.02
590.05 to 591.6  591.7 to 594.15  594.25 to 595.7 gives 0.02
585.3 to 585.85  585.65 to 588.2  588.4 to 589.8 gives -0.11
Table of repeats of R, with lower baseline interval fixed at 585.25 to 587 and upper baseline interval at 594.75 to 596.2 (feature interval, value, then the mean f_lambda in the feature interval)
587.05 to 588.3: 0.04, 6.34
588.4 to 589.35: 0.17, 5.35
